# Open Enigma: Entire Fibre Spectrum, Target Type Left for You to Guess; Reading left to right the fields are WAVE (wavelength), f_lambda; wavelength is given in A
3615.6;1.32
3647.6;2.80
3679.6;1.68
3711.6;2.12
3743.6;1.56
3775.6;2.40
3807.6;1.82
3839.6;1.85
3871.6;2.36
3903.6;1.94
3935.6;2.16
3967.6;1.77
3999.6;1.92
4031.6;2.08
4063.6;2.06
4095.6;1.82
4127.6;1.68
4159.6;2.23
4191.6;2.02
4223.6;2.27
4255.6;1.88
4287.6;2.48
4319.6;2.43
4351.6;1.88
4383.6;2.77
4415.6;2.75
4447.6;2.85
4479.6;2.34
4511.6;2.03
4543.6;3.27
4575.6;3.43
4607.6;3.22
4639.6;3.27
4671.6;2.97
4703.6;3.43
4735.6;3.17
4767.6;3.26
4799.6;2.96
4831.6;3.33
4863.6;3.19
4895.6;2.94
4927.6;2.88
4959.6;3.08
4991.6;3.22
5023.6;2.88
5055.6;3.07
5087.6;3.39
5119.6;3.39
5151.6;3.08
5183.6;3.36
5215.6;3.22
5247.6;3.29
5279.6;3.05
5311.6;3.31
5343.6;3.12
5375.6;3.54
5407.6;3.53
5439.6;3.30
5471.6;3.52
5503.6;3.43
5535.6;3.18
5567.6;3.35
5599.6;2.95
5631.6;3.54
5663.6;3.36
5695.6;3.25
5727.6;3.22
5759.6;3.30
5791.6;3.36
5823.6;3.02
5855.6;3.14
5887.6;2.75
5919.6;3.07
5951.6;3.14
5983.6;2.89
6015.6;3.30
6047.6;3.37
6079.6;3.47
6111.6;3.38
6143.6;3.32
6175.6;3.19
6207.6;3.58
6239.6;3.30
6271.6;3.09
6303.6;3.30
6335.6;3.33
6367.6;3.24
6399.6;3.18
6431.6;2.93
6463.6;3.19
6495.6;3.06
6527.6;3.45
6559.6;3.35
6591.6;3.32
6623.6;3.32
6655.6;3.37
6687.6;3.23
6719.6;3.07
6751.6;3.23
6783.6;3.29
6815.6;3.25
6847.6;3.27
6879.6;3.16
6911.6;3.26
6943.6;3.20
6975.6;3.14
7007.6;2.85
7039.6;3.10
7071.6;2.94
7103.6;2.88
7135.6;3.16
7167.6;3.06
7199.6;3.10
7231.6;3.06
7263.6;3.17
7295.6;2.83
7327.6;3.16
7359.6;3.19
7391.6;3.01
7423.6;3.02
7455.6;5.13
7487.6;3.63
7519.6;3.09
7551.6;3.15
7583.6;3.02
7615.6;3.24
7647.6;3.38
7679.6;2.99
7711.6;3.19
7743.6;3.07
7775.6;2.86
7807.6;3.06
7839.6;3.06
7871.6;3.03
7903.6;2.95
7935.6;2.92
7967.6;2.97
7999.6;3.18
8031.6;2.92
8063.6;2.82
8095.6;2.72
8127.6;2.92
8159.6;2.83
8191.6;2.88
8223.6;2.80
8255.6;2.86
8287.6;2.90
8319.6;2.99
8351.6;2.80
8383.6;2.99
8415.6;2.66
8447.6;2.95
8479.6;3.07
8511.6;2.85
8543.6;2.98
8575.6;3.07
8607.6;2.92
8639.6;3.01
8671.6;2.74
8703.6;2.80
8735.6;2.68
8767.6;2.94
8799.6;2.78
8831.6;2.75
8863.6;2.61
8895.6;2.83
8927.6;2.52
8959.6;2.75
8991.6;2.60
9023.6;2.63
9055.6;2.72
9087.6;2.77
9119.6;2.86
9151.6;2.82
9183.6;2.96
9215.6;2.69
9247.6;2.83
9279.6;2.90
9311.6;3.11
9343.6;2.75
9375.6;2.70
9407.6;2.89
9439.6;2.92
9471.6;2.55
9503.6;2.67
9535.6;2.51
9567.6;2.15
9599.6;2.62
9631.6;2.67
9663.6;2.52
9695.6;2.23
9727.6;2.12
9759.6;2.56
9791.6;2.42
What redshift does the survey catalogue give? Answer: 0.14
